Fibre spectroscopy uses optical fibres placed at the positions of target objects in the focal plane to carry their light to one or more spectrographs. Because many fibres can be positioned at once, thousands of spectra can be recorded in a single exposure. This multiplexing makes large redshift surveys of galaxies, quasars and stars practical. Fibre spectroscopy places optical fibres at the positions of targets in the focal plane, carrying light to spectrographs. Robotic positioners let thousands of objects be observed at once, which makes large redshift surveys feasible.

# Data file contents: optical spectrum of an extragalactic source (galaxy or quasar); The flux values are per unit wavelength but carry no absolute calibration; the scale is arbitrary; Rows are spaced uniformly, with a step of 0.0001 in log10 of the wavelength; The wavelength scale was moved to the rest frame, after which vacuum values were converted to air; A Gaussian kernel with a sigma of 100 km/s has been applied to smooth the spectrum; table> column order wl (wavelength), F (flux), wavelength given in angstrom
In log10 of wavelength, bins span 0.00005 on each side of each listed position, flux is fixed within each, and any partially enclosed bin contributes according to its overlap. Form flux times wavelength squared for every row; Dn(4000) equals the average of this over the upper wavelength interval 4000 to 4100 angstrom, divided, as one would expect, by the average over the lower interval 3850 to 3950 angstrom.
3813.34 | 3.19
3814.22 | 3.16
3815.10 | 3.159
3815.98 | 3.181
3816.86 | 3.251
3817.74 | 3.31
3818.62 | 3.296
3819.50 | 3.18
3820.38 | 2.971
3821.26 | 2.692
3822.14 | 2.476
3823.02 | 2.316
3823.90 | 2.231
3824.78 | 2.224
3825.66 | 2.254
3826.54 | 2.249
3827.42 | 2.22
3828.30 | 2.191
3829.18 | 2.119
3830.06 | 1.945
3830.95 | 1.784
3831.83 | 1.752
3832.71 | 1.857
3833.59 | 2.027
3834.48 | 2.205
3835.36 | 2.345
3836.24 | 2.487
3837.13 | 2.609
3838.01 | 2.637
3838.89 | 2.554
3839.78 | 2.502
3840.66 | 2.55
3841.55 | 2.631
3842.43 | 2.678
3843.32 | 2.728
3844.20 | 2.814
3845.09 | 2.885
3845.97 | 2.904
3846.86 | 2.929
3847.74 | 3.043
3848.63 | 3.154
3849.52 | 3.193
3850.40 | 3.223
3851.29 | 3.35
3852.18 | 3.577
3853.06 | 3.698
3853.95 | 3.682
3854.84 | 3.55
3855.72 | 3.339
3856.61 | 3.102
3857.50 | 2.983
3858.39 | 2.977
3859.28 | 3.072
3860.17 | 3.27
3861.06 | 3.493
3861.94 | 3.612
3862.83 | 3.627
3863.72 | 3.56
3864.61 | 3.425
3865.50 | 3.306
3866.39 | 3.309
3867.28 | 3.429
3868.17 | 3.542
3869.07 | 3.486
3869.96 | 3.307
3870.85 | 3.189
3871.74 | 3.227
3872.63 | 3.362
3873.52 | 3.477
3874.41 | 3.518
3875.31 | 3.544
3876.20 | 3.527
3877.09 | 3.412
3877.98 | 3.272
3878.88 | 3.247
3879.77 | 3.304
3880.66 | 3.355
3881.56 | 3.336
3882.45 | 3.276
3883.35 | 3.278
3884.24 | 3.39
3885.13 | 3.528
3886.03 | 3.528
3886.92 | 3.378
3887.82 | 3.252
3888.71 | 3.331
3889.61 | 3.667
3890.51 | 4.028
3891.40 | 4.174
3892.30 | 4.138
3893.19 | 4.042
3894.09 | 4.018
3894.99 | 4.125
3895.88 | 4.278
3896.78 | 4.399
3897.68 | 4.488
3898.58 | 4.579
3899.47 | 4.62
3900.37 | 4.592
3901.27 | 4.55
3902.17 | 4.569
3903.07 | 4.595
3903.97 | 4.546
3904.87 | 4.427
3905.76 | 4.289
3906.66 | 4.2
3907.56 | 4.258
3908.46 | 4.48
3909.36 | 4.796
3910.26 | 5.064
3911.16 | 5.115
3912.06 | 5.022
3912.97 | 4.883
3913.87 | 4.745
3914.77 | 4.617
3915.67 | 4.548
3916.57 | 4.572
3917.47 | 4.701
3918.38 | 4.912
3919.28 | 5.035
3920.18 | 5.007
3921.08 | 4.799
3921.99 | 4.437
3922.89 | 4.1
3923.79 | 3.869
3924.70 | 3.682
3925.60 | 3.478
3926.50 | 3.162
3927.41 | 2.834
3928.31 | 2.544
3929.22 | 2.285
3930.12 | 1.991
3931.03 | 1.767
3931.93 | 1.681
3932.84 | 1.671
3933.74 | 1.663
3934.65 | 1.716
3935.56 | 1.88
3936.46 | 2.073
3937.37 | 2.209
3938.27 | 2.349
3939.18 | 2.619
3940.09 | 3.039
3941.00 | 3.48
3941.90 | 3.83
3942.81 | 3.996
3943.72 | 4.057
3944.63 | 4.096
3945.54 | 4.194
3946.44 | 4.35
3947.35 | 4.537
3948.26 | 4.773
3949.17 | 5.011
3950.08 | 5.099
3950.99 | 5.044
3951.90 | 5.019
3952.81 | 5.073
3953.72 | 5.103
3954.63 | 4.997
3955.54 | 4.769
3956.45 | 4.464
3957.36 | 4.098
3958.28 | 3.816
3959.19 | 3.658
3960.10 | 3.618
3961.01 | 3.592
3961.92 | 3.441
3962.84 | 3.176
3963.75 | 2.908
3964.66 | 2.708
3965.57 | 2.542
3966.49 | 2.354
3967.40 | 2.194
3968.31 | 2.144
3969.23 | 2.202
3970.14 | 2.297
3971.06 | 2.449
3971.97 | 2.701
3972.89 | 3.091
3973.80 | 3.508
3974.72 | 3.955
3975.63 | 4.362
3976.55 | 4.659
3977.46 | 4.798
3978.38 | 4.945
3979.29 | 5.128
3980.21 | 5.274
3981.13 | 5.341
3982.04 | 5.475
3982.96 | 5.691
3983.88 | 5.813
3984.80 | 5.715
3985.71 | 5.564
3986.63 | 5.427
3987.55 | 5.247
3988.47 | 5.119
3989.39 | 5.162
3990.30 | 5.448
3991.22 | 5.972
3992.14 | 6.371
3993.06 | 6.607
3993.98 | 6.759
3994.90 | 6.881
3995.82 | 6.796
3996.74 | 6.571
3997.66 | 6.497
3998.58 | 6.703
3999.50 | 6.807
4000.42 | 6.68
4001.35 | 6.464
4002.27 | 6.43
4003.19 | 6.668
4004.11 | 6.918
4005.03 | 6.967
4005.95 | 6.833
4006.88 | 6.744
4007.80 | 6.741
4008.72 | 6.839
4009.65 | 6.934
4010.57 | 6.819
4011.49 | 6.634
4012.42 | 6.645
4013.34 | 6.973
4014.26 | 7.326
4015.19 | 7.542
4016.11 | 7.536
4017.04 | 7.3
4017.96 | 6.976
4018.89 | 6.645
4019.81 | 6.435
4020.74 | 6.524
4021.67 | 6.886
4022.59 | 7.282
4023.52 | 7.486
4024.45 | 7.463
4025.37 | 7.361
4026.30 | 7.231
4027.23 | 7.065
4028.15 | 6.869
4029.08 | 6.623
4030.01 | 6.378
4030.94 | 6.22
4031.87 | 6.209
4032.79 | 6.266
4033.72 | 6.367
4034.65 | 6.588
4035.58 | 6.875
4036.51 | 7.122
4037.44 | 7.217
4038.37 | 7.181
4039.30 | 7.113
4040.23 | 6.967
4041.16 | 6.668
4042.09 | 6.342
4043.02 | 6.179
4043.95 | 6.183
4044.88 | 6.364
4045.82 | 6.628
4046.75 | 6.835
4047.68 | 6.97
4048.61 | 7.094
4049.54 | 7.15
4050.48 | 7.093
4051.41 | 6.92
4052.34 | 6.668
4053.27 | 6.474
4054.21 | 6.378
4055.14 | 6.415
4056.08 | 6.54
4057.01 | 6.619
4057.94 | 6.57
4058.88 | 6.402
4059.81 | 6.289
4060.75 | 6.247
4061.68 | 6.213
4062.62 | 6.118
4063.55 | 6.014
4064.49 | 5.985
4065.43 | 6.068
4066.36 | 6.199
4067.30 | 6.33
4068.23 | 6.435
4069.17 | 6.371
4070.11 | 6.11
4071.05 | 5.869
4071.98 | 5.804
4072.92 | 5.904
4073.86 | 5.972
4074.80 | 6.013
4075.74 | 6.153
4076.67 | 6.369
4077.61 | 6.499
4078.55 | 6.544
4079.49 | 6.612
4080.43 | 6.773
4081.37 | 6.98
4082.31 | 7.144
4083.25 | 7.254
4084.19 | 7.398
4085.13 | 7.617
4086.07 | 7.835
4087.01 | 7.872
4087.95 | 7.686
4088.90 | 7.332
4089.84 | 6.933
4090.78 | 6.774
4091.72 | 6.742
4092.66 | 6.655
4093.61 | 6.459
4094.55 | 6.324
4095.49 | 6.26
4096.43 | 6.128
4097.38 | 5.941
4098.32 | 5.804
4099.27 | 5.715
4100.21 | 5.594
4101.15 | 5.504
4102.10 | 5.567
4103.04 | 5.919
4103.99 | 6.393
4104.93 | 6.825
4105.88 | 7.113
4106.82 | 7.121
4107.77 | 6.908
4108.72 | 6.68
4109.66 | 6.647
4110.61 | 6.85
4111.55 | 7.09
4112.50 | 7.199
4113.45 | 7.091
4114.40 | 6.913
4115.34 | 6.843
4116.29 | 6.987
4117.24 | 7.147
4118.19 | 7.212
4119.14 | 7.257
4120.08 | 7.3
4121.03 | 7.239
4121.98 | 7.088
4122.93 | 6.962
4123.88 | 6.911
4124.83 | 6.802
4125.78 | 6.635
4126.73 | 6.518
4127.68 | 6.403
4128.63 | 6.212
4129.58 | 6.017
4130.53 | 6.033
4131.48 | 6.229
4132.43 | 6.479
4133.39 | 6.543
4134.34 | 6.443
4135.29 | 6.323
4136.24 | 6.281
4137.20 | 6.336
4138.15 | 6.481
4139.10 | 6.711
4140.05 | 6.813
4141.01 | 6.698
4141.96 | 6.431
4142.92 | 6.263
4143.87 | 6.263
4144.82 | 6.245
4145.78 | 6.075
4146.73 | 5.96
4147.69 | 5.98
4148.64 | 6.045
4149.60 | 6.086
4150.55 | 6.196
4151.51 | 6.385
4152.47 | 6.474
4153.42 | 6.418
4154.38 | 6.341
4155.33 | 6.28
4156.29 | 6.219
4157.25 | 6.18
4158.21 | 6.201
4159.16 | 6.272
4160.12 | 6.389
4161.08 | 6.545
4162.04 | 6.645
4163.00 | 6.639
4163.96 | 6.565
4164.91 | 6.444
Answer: 1.9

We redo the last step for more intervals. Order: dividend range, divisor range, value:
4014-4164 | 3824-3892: 2.42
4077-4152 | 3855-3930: 1.92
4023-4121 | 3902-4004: 1.63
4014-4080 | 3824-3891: 2.39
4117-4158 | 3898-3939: 1.91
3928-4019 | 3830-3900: 1.53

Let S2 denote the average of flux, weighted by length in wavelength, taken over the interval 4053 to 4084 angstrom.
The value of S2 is 6.36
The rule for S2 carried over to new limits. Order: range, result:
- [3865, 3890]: 3.38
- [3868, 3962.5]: 3.84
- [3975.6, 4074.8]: 6.44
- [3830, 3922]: 3.61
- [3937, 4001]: 4.5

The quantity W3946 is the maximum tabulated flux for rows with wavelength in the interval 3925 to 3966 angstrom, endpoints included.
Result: 5.103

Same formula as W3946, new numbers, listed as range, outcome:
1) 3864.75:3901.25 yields 4.62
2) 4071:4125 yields 7.872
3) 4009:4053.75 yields 7.542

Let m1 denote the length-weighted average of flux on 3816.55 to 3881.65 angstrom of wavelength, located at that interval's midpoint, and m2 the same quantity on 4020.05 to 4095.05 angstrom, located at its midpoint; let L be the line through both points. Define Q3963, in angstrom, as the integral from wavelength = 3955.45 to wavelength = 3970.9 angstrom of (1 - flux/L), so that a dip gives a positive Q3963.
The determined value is 5.7 angstrom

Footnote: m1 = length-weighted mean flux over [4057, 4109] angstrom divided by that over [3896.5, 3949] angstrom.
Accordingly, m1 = 1.69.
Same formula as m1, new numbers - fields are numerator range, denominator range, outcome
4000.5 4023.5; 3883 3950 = 1.79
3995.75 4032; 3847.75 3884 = 2.04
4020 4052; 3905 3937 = 1.83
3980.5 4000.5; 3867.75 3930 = 1.52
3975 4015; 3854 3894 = 1.78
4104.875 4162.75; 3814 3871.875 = 2.27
